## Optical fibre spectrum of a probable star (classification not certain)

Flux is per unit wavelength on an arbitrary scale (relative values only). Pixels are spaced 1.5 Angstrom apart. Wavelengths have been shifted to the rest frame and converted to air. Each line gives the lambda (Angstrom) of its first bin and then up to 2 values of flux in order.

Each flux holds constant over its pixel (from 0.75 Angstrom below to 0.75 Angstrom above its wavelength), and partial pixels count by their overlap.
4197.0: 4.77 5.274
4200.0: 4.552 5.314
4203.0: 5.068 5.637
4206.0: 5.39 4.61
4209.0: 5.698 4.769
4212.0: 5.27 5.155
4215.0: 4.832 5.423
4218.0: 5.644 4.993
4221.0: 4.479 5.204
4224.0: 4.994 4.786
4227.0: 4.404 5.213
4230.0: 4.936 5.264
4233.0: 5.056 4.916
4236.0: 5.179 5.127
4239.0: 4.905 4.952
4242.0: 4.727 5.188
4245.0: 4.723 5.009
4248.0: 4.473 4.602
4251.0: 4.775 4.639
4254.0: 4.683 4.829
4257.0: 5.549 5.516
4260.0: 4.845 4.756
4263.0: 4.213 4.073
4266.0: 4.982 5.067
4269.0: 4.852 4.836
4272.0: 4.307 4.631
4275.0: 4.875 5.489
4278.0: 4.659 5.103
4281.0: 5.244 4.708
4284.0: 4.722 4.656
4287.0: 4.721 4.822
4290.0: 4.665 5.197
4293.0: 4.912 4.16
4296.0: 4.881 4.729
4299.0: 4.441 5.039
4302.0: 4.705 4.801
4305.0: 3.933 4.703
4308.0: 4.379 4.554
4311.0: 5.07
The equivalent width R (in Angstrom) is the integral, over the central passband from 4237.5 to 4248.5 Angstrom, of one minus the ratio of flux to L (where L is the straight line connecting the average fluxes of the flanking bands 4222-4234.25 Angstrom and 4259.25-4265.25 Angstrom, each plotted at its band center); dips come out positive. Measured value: -0.3 Angstrom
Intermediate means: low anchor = 4.97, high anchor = 4.47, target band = 4.88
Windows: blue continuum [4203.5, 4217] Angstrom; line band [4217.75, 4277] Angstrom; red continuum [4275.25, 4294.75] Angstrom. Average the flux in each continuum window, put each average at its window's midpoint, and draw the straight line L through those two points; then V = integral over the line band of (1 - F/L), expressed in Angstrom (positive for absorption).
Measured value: 1.7 Angstrom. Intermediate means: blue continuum 5.19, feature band 4.88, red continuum 4.87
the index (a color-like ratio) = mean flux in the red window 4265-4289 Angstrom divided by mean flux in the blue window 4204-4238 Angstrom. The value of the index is 0.95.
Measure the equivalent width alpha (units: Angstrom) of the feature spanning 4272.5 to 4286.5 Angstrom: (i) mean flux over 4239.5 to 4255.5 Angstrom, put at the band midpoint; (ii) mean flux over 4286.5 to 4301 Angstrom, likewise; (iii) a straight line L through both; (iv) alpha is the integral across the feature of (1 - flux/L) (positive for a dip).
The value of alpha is -0.4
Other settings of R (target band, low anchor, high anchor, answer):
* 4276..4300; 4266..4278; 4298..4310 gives -0.5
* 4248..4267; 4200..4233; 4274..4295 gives 0.6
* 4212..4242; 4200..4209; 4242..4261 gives 0.2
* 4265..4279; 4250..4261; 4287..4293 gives 0.2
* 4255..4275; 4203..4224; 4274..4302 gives 0.5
